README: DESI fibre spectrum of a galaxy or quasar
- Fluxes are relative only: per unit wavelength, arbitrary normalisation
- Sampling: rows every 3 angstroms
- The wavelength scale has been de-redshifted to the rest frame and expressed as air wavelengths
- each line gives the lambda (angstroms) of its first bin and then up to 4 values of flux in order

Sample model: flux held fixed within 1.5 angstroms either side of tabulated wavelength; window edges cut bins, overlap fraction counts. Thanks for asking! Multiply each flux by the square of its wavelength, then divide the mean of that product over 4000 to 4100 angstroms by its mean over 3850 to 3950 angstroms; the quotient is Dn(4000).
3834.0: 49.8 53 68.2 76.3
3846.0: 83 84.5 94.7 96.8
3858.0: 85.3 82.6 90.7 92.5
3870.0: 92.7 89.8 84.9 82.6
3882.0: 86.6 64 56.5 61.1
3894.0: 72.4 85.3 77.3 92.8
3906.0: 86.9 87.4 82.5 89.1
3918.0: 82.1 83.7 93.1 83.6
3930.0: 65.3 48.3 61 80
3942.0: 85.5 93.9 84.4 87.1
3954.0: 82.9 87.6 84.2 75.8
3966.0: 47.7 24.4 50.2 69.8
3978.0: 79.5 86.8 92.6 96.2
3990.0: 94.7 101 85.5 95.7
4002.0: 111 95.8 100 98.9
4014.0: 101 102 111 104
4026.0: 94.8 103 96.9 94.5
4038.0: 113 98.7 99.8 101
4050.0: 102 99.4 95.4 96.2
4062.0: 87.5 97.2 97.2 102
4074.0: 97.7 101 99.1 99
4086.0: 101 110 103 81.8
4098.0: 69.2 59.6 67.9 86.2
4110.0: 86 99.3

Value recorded 1.3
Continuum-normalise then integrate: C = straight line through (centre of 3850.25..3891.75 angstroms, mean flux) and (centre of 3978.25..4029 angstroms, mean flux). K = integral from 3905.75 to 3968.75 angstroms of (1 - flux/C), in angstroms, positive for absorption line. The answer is 8.4 angstroms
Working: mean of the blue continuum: 83.3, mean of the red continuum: 97.9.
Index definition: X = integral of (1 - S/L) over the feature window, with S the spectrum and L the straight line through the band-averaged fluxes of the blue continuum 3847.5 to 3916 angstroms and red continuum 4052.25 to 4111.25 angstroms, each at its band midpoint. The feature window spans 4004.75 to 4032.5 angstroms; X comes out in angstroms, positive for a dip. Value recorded -3.73 angstroms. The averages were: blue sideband 83.4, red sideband 91.7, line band 101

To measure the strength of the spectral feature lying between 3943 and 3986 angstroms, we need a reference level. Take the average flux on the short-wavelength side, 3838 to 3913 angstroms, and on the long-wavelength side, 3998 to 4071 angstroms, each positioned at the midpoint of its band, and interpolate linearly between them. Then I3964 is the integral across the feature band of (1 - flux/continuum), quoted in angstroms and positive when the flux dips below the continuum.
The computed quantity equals 7.9 angstroms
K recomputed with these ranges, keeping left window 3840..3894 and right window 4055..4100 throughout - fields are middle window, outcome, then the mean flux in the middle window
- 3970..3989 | 2.4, 78.1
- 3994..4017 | -2.0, 98.6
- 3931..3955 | 2.6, 77.5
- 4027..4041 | -1.3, 101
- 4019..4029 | -1.2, 103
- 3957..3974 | 5.5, 59.6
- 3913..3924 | -0.1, 86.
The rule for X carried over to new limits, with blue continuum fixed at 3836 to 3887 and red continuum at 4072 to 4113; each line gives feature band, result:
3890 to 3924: 0.6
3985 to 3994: -1.0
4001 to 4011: -1.6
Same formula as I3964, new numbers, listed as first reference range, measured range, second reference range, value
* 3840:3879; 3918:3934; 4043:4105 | 2.3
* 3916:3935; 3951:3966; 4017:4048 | 0.8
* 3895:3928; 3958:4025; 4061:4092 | 4.2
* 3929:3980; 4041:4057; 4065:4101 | -2.0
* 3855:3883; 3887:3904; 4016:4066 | 3.0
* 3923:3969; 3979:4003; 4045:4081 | -3.0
